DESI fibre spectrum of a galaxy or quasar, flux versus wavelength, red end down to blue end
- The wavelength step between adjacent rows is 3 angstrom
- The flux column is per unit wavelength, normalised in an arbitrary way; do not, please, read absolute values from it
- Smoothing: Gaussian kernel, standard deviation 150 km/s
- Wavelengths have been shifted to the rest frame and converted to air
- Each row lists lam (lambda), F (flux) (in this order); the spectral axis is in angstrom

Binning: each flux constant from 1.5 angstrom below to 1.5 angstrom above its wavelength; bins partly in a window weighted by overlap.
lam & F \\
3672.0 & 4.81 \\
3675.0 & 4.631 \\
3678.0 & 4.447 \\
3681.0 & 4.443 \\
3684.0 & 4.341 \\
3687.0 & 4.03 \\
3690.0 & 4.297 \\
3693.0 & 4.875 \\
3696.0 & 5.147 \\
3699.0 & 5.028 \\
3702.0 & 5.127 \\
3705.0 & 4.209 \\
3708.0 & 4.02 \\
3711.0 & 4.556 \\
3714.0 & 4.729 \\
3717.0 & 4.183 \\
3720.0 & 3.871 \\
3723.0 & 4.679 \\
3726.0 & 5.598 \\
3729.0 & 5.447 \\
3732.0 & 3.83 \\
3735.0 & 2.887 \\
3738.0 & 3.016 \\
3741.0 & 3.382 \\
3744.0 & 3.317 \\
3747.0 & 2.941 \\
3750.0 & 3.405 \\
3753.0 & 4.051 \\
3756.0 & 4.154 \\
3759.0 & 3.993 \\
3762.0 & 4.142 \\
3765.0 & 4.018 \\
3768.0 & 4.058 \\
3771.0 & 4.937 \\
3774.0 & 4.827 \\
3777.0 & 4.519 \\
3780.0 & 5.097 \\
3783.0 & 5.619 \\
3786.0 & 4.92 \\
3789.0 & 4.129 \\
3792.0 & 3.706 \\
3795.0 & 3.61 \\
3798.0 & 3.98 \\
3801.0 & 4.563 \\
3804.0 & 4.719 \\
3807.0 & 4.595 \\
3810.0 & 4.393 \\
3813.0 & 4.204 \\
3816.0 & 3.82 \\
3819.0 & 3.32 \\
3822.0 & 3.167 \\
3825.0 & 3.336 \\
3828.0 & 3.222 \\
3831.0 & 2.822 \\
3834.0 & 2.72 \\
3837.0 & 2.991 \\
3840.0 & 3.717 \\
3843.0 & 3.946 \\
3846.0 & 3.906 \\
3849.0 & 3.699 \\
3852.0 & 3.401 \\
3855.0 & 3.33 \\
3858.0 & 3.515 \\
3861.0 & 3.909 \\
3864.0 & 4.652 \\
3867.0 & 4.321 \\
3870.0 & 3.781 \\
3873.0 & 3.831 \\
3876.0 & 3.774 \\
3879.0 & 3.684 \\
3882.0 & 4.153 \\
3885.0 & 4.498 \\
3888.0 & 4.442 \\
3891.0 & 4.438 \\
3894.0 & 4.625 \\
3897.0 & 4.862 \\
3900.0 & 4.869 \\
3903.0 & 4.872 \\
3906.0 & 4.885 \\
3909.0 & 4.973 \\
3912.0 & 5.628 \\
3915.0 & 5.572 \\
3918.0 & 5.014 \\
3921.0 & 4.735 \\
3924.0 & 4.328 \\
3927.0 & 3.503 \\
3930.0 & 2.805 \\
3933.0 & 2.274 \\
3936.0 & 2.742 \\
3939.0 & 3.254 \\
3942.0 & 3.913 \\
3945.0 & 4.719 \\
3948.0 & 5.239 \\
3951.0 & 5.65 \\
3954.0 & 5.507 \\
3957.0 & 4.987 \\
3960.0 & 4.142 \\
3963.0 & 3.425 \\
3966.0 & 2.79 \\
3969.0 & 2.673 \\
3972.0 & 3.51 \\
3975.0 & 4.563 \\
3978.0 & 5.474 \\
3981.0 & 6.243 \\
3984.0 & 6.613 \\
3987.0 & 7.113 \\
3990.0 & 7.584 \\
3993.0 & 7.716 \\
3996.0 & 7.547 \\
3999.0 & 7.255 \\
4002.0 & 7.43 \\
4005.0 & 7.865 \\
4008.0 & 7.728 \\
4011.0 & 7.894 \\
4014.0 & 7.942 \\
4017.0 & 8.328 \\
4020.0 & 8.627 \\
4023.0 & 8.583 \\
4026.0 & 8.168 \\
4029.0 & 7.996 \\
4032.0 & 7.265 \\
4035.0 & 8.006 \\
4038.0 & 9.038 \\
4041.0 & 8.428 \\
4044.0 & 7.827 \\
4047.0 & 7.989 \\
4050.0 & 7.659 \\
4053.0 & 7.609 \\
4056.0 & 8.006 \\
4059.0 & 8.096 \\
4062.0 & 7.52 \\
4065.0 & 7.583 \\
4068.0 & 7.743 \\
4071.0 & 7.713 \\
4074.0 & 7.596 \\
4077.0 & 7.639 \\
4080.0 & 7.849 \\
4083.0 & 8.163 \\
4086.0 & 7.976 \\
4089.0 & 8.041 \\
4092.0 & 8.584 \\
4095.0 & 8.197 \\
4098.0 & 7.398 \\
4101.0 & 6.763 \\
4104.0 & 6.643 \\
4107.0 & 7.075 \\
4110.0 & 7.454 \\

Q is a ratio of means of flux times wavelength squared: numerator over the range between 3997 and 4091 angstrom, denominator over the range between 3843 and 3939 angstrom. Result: 2.06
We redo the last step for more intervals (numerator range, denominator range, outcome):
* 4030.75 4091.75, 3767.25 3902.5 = 2.18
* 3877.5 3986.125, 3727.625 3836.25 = 1.21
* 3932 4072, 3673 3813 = 1.74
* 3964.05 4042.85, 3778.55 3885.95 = 1.96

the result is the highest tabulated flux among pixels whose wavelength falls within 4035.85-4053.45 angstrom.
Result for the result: 9.038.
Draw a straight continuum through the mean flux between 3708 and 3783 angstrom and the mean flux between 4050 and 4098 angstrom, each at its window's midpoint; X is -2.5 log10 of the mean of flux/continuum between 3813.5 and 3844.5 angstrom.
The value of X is 0.46 mag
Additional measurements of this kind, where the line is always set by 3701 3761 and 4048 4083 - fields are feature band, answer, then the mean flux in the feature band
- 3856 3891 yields 0.36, 4.06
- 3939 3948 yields 0.44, 4.29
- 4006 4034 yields -0.11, 8.05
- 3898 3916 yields 0.17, 5.11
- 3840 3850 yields 0.35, 3.84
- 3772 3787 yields -0.09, 5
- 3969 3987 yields 0.29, 5.22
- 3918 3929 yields 0.41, 4.24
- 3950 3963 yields 0.32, 4.86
